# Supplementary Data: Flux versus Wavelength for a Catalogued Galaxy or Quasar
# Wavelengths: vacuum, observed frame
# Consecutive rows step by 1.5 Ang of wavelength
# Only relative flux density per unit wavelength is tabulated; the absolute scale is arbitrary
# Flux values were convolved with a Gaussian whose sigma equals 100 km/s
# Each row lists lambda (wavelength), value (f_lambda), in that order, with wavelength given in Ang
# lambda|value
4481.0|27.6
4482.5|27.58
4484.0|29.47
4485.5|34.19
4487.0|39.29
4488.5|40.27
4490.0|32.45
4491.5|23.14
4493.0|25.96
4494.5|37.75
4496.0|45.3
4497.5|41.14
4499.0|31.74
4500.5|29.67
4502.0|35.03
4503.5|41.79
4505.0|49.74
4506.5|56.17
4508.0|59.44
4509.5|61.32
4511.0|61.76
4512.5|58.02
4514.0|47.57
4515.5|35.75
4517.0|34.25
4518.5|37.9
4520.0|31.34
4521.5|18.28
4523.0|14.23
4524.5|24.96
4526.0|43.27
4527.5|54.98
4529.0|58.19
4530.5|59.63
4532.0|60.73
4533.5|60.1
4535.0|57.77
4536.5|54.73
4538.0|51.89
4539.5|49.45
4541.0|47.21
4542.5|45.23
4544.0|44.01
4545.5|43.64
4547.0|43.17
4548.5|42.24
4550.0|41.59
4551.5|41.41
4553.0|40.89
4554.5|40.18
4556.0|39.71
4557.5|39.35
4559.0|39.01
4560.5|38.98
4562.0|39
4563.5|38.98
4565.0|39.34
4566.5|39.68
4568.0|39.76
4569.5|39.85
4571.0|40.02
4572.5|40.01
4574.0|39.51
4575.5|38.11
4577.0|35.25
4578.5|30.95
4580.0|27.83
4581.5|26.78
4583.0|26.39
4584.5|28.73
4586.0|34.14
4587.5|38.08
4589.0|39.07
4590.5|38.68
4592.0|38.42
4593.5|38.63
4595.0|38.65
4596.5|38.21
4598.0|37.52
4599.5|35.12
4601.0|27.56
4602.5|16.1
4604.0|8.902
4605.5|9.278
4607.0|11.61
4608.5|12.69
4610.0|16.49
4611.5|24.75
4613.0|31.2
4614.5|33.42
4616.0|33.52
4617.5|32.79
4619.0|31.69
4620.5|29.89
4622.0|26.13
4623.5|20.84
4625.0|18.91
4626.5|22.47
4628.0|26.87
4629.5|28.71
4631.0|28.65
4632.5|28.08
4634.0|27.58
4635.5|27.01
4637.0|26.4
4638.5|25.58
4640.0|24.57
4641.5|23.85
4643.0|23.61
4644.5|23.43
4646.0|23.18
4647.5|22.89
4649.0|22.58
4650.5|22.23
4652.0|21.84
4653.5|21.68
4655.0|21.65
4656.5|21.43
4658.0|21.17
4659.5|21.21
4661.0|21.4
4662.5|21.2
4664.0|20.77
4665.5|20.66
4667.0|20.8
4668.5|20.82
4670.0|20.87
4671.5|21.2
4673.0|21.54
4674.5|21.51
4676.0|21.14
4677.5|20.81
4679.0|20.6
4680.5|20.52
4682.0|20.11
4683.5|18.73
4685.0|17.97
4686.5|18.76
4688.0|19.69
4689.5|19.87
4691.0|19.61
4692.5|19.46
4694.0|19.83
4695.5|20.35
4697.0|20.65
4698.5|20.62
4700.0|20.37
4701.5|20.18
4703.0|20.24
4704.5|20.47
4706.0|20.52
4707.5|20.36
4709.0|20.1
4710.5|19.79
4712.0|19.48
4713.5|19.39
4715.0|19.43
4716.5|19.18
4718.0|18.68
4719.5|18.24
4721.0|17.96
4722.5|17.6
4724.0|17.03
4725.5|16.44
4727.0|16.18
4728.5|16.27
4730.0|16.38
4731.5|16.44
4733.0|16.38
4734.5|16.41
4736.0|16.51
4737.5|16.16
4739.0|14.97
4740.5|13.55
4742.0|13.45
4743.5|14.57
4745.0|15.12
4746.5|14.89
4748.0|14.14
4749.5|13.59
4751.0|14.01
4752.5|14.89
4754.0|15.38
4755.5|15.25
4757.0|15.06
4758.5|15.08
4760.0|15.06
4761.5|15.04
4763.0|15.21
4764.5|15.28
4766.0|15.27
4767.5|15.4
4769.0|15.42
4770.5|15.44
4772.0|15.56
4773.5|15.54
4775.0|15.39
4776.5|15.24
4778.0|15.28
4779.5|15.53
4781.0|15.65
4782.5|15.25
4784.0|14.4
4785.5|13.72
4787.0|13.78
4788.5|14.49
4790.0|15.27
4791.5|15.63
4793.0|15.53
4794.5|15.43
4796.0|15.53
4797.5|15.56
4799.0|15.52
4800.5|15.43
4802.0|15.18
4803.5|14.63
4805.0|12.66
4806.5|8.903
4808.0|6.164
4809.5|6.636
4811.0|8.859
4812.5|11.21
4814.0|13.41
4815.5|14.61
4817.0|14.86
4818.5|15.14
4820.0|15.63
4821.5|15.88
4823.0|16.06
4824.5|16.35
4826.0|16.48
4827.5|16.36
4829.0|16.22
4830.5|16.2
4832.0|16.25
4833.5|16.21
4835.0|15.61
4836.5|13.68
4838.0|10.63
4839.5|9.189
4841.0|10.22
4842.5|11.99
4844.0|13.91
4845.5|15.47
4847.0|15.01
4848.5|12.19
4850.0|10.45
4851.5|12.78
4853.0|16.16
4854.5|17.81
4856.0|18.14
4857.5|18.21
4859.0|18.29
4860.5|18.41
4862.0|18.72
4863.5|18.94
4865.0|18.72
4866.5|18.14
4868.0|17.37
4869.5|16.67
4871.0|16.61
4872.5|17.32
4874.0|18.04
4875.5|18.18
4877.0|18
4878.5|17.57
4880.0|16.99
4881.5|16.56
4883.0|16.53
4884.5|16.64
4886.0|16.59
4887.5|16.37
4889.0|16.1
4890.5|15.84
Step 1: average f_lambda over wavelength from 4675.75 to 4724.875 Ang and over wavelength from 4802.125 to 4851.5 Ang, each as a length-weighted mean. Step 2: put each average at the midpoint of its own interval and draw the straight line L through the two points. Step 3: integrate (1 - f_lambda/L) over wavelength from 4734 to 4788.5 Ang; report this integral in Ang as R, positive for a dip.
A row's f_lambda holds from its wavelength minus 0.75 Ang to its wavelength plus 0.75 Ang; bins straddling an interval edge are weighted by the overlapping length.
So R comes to 5.1 Ang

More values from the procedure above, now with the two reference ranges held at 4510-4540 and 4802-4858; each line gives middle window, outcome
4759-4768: 2.41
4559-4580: 1.59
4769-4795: 5.08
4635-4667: 9.75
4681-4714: 9.32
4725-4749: 8.26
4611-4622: 1.63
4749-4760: 3.50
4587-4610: 6.18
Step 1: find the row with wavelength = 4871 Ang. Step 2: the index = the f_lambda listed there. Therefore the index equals 16.61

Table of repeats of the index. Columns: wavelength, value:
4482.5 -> 27.58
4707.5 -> 20.36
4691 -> 19.61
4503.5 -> 41.79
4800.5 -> 15.43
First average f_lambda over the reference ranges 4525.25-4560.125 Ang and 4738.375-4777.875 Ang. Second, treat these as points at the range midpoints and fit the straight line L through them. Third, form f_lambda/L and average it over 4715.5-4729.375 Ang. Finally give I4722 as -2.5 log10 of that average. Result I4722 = 0.16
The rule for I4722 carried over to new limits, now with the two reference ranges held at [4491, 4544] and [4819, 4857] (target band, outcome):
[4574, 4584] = 0.22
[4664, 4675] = 0.39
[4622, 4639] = 0.30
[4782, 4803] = 0.24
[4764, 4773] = 0.34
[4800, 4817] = 0.43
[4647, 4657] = 0.40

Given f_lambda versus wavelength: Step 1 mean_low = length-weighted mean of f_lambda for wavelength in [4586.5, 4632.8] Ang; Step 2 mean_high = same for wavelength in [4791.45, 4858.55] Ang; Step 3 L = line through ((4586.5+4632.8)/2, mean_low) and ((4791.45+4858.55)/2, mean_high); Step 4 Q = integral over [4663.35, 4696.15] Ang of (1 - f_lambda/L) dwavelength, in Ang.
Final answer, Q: 4.39 Ang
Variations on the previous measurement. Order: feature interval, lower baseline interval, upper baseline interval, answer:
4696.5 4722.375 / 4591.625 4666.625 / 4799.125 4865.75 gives 1.4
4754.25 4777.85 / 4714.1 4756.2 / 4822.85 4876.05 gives 1.0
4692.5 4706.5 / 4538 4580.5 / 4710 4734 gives 0.4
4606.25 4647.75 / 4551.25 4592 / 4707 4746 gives 6.3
